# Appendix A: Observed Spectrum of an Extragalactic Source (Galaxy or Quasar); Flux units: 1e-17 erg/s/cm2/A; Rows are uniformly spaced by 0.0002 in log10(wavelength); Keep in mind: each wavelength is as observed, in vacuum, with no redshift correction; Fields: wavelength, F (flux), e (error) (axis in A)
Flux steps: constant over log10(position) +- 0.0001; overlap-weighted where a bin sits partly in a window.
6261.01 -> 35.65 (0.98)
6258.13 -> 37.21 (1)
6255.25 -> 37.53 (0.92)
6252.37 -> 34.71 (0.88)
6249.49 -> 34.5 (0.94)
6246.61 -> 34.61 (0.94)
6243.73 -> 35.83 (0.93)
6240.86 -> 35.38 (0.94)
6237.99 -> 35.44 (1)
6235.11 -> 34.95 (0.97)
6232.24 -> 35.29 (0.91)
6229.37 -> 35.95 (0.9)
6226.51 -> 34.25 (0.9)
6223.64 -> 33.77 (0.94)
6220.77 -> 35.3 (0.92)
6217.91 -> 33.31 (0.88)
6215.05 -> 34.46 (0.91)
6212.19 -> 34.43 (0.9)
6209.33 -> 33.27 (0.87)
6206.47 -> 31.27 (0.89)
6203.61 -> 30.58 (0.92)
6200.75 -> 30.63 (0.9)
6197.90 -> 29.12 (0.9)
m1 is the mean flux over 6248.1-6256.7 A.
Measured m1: 35.6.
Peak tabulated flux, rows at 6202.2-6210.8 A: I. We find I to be 33.27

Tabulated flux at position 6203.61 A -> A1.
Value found 30.58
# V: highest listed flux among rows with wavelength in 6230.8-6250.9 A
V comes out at 35.83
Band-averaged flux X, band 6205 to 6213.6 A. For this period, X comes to 33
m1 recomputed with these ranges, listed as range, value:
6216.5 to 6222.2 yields 34.3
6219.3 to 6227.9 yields 34.4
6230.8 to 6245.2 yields 35.4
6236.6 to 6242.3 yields 35.5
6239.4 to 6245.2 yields 35.6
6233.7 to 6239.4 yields 35.1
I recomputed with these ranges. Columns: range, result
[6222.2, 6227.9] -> 34.25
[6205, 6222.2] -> 35.3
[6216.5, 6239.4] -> 35.95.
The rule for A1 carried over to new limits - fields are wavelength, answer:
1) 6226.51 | 34.25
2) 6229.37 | 35.95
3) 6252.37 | 34.71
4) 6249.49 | 34.5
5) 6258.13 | 37.21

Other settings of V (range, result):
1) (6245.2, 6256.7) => 37.53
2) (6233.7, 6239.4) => 35.44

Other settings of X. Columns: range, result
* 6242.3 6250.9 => 35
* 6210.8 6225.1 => 34.3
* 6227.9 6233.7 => 35.7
